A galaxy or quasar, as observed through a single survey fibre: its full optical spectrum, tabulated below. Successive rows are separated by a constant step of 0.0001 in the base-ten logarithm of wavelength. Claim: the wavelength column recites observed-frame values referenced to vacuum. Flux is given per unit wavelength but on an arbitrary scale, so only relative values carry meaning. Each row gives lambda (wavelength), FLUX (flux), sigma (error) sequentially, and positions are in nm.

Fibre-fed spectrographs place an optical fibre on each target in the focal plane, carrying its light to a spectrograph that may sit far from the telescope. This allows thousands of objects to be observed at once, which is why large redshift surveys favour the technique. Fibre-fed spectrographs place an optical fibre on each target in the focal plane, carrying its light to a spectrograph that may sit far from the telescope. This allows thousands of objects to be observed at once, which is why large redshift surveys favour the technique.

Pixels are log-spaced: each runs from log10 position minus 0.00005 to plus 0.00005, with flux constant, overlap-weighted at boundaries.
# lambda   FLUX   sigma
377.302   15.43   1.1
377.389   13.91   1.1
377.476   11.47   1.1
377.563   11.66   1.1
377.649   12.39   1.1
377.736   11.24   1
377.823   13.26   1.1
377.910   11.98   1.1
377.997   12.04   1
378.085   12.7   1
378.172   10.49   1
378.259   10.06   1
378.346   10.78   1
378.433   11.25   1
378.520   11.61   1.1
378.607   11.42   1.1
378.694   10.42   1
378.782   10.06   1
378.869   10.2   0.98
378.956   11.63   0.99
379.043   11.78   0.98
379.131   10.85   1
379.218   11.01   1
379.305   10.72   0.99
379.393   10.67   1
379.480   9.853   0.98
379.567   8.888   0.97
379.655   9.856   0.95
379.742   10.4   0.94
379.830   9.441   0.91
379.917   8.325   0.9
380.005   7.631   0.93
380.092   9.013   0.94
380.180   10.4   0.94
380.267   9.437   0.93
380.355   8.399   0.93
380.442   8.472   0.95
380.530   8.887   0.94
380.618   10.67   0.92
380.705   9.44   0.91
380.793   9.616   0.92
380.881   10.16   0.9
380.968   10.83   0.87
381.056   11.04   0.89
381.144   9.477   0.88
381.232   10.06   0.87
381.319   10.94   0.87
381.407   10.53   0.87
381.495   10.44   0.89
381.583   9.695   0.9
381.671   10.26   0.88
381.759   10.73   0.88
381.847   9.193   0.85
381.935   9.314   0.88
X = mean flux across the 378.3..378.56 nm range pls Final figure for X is 11.2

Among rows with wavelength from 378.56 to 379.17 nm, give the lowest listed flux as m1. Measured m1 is 10.06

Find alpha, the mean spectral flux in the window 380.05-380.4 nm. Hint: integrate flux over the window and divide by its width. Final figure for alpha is 9.32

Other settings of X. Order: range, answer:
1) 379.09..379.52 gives 10.6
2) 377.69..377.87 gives 12.2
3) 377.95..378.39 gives 11.2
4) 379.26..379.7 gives 10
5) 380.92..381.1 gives 10.9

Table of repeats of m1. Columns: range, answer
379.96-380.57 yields 7.631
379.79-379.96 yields 8.325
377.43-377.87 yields 11.24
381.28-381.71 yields 9.695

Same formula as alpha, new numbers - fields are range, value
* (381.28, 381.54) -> 10.6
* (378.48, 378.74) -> 11.1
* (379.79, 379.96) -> 8.9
